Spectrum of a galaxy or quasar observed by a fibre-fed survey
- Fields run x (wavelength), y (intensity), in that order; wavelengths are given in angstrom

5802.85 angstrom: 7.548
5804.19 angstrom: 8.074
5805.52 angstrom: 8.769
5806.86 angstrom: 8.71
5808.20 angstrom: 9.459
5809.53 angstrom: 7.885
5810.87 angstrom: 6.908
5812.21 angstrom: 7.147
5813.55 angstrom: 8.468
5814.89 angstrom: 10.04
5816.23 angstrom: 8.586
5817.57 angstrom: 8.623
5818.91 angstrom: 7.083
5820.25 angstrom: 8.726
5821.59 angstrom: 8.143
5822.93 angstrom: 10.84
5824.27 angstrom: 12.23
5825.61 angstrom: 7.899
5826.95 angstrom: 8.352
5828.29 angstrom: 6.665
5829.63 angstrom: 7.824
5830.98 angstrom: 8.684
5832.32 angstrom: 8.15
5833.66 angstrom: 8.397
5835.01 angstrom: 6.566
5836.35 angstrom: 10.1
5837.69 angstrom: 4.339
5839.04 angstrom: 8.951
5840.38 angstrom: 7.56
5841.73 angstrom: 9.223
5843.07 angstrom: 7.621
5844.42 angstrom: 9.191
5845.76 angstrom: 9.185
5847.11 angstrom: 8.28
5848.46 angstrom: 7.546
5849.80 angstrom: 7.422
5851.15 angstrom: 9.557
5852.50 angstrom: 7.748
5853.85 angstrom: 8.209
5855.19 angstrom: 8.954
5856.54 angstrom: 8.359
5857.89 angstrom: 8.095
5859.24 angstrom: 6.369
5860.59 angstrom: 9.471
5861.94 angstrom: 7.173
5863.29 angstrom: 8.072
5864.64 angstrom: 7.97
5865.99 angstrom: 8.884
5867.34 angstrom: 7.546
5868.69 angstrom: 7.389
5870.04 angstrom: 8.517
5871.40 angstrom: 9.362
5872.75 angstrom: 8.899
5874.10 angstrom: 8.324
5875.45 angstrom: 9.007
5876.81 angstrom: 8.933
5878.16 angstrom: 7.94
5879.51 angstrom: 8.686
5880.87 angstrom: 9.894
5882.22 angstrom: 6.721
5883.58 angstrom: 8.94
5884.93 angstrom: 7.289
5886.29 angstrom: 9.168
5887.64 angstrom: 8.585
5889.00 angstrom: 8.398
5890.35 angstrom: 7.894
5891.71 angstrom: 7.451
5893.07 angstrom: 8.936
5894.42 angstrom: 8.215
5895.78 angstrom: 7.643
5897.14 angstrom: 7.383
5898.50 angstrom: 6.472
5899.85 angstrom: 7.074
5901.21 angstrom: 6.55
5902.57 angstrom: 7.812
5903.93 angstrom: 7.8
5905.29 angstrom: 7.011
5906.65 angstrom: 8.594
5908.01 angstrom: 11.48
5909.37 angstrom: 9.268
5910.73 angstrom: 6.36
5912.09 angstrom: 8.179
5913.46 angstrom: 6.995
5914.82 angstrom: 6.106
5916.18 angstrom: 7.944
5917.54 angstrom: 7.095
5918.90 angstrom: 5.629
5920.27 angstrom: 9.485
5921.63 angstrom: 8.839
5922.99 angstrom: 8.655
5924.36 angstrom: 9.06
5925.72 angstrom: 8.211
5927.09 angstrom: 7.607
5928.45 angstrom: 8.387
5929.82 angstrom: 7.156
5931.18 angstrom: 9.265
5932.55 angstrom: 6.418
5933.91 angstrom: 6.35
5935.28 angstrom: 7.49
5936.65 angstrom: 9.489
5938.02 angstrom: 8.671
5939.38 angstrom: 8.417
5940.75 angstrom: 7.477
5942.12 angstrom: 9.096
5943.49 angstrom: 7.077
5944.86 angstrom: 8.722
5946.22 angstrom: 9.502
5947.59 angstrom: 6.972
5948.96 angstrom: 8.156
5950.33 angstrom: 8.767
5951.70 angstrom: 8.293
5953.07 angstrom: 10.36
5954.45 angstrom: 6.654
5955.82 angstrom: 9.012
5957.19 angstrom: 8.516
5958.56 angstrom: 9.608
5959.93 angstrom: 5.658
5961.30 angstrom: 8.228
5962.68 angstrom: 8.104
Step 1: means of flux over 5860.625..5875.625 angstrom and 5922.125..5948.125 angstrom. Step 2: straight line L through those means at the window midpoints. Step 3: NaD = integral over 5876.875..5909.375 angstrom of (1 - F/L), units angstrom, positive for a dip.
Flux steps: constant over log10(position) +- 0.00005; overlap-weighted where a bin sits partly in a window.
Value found 0.5 angstrom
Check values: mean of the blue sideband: 8.31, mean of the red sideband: 8.12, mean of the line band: 8.13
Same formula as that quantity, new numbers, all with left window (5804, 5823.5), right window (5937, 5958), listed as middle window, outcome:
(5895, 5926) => 2.3 angstrom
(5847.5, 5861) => 0.5 angstrom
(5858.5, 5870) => 0.8 angstrom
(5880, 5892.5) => 0.3 angstrom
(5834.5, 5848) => 0.6 angstrom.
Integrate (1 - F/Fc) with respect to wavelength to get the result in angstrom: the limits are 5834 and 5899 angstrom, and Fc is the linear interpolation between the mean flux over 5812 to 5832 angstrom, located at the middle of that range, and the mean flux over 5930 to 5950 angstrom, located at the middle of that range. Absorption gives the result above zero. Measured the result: 1.9 angstrom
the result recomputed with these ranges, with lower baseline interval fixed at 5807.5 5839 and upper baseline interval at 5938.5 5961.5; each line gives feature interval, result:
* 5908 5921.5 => 0.9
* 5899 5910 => 0.2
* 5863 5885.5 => -0.2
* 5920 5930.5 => -0.1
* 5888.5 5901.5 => 1.1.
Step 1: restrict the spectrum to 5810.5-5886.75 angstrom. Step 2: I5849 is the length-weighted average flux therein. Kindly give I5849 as 8.32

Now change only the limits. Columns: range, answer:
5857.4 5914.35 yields 8.1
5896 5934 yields 7.78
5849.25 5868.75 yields 8.11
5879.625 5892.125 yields 8.29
